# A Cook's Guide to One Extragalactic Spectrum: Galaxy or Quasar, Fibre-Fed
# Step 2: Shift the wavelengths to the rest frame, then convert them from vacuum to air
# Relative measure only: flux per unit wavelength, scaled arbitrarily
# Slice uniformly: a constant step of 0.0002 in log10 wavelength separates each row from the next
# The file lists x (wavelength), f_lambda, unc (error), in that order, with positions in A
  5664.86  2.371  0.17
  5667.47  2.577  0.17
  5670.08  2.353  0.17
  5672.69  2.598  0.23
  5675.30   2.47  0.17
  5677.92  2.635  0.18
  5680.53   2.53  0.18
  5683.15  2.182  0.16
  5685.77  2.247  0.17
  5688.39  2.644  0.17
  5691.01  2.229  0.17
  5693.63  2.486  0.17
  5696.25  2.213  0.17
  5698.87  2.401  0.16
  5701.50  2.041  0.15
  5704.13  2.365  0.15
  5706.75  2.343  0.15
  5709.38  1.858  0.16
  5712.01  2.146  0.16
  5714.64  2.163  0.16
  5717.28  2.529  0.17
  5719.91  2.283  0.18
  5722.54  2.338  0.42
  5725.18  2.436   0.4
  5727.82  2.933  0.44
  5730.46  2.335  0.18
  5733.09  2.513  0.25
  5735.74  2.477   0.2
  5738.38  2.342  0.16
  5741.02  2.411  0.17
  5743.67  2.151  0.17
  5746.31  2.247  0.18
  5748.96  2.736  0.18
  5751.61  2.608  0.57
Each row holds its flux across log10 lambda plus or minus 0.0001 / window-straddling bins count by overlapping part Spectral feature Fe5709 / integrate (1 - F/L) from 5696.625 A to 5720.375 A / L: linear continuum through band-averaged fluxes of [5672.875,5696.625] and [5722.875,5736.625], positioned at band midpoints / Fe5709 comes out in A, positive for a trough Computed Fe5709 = 2.3 A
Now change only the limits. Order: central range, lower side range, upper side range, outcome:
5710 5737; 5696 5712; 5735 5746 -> -1.6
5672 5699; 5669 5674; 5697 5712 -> -0.6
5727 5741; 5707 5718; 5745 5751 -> -0.7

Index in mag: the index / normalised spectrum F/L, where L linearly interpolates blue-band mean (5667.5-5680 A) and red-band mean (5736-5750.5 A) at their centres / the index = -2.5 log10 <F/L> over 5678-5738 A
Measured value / 0.05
